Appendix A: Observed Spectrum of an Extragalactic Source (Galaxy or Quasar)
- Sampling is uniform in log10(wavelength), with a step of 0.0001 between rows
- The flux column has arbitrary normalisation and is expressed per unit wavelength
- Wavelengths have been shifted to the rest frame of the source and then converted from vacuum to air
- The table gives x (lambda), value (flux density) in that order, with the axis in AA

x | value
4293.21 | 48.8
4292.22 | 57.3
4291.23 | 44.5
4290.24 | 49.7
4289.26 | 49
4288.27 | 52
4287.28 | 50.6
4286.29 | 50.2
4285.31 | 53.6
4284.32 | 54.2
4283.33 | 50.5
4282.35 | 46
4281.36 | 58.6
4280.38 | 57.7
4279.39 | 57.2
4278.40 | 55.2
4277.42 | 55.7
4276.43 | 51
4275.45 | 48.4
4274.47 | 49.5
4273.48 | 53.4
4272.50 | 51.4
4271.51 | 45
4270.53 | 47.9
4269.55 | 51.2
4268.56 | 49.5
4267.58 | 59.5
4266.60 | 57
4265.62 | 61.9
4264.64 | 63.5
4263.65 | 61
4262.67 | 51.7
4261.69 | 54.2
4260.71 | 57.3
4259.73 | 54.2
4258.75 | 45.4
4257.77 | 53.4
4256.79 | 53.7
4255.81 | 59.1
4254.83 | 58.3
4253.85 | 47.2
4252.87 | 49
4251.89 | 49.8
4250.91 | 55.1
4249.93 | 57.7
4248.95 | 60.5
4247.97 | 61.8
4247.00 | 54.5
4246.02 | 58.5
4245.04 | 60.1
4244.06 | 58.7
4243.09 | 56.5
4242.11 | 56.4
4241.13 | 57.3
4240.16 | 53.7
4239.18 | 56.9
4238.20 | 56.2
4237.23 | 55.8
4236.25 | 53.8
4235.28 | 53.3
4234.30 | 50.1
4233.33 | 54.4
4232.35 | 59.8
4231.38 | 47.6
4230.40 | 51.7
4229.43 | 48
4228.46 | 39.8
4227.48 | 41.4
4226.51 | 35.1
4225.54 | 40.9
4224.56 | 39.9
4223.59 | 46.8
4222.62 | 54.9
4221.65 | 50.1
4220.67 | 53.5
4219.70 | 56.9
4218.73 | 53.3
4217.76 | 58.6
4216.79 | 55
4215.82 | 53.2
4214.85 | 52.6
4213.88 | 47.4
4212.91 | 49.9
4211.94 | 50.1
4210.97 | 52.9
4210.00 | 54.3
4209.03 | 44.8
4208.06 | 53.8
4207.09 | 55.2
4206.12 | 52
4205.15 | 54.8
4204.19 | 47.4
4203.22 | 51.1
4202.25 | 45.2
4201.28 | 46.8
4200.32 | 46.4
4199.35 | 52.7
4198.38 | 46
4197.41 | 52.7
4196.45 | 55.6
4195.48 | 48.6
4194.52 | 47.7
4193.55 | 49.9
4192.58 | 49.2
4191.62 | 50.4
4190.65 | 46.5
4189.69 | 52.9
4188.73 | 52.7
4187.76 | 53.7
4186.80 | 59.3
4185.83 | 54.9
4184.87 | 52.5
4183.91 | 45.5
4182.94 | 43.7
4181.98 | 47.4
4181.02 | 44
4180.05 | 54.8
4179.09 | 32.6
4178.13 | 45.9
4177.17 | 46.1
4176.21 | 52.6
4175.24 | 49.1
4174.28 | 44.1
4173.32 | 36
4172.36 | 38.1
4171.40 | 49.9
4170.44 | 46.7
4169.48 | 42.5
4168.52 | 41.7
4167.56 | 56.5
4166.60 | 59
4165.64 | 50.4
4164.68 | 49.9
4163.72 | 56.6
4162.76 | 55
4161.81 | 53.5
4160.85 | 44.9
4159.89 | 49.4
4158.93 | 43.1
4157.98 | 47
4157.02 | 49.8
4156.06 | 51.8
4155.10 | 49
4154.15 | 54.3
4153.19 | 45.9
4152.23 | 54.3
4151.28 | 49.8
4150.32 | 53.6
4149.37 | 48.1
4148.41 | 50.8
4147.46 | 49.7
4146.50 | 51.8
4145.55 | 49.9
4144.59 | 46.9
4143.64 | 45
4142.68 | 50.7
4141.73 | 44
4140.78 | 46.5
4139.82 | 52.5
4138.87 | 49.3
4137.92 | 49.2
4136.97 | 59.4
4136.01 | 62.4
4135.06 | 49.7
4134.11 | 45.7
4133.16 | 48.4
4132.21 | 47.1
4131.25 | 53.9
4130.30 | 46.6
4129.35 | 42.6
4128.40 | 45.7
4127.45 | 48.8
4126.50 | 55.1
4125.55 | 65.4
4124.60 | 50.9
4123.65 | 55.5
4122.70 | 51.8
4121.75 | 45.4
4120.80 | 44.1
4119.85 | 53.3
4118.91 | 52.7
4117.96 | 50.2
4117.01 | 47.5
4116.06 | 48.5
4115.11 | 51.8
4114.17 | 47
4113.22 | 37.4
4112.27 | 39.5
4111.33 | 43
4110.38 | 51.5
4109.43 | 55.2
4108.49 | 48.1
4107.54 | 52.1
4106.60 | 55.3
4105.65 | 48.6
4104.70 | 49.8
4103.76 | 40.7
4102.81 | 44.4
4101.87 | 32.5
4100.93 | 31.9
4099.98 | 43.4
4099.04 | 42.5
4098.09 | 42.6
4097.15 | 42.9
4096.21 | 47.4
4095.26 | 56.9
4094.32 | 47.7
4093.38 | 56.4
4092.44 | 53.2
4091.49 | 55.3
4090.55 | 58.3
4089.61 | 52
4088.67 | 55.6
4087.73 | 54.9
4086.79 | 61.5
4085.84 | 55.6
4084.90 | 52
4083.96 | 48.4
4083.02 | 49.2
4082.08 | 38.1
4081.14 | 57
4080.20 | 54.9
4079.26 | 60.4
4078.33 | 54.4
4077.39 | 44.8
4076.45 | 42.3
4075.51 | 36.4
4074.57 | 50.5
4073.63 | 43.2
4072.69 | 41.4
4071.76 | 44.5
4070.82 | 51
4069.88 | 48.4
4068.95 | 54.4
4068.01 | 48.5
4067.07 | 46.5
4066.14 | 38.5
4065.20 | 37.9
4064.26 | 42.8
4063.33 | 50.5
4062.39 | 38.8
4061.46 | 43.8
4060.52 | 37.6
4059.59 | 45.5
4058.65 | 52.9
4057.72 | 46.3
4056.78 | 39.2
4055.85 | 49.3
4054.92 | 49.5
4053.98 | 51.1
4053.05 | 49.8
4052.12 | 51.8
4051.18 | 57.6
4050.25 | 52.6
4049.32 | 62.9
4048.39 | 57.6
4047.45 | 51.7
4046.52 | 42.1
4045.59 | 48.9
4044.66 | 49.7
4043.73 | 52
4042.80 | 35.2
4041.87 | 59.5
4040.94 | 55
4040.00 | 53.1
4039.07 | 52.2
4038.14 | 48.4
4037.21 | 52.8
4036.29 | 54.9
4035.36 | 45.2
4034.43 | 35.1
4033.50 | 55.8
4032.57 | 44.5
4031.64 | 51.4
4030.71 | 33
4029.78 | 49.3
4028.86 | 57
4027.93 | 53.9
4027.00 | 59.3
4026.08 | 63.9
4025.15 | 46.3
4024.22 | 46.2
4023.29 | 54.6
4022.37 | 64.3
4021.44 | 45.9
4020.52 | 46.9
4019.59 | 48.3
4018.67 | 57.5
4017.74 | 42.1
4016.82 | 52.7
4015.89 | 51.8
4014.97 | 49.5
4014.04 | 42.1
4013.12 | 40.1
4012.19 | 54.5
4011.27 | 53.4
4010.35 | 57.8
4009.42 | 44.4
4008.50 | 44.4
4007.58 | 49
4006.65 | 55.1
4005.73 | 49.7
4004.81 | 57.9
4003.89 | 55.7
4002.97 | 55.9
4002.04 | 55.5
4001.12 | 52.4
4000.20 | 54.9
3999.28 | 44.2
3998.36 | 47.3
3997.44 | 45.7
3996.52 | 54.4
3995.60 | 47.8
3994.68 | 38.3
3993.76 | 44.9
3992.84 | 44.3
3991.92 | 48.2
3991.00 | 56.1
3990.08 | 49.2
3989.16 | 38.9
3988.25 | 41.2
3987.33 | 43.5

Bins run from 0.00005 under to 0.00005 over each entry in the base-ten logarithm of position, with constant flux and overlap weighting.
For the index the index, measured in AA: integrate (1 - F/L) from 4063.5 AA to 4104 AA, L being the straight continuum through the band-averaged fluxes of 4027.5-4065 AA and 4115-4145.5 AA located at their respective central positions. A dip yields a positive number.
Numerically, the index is 1.2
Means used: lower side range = 48.9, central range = 48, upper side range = 50.2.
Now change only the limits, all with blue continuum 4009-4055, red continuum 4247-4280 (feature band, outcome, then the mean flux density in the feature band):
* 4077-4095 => -0.60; 53.2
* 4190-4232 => 2.97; 49.6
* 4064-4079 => 1.67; 45.6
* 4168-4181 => 2.02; 44.6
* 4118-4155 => 1.30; 50.4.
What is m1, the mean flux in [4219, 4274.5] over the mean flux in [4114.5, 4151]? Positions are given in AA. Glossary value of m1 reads 1.06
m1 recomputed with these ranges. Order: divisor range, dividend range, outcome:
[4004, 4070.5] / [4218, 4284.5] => 1.07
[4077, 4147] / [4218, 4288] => 1.07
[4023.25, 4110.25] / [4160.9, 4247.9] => 1.03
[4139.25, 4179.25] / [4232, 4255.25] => 1.14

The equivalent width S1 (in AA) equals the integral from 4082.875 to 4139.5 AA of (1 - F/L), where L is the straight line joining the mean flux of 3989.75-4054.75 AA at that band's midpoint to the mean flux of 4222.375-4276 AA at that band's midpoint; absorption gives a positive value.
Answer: 2.1 AA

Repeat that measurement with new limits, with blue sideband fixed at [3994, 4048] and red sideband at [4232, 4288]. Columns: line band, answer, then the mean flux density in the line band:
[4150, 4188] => 2.9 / 48.8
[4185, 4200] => 0.5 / 51.5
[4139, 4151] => 0.7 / 49.1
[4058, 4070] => 1.4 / 45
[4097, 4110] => 1.6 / 45.1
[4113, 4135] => 1.1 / 49.5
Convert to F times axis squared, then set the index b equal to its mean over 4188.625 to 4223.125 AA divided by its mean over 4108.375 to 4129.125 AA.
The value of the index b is 1.08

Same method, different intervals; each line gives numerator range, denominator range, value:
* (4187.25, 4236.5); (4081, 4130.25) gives 1.08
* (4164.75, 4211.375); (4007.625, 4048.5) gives 1.06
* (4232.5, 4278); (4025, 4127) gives 1.21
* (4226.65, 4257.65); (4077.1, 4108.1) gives 1.16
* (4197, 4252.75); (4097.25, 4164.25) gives 1.11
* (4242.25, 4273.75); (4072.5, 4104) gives 1.23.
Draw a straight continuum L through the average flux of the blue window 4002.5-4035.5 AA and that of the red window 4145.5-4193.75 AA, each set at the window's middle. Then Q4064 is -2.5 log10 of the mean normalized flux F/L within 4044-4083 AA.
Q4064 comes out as 0.05 mag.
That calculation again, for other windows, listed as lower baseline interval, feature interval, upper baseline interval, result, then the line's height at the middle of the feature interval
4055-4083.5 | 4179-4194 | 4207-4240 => 0.00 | 49.7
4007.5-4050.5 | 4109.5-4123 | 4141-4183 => 0.03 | 49.1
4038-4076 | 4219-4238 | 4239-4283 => 0.09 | 53.6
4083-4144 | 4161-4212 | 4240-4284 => 0.05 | 52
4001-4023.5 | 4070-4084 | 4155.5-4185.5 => 0.05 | 49.8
